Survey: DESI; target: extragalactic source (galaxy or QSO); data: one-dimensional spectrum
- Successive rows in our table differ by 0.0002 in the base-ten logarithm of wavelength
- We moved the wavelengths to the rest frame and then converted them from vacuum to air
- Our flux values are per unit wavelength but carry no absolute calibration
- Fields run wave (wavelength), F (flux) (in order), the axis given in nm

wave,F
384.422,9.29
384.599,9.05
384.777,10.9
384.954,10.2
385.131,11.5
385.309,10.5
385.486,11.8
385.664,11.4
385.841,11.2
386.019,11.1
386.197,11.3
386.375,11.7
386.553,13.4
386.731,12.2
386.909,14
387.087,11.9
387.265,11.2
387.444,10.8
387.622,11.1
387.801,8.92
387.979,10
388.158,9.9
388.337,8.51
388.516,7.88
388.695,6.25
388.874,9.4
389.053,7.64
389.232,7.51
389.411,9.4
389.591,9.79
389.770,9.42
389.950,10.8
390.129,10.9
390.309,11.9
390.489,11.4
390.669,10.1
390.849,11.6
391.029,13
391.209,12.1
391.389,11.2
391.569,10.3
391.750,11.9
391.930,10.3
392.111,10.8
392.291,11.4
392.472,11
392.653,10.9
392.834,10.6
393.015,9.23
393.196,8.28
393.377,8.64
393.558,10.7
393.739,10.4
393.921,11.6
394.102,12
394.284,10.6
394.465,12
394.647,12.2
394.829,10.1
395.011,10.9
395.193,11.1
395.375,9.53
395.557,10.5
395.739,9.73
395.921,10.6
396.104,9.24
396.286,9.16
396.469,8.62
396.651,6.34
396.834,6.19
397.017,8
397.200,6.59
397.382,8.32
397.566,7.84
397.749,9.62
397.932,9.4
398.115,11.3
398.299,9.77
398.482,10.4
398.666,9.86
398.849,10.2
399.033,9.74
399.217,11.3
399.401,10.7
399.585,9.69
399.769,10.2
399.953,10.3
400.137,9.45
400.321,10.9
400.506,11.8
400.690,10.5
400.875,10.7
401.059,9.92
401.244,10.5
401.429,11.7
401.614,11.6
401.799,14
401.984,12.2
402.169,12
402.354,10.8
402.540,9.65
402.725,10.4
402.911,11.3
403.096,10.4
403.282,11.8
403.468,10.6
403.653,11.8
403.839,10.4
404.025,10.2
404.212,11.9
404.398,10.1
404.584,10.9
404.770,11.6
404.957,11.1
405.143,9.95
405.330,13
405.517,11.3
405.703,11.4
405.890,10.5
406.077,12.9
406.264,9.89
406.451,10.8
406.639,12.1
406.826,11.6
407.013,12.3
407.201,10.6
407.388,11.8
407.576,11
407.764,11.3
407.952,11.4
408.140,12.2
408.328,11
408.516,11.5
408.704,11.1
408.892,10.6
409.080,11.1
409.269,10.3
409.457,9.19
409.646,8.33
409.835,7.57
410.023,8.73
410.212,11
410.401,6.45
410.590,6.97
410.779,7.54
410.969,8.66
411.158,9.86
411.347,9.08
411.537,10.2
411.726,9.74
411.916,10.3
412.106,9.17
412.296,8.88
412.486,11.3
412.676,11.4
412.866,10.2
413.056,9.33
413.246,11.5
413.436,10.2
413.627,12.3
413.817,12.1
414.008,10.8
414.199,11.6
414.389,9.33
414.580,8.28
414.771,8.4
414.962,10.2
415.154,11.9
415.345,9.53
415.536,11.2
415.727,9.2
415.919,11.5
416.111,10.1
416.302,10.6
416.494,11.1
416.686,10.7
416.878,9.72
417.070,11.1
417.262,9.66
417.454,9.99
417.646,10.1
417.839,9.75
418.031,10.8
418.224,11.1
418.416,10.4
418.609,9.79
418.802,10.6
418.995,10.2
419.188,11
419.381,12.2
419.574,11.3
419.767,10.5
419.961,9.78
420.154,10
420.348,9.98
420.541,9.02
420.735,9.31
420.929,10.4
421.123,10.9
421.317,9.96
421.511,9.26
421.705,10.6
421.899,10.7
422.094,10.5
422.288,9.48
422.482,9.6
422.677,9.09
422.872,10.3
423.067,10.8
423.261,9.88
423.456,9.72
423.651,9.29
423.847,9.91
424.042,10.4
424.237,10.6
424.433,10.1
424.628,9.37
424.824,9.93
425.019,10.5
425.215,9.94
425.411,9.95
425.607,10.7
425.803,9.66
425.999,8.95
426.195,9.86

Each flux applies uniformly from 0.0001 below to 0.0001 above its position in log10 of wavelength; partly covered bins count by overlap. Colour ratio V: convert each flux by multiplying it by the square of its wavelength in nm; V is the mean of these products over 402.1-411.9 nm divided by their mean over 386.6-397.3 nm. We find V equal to 1.12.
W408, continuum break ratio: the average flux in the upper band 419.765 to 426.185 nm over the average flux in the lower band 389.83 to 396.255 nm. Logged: 0.9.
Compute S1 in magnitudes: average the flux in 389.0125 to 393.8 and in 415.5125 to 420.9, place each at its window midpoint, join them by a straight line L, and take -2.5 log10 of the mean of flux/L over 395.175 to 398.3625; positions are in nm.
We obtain 0.17 mag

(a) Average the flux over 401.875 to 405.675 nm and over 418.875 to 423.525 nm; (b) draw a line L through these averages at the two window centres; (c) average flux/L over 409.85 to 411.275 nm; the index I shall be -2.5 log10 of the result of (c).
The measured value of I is 0.26 mag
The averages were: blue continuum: 11.1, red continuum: 10.2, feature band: 8.42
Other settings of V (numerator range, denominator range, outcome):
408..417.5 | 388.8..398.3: 1.10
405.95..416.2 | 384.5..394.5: 1.08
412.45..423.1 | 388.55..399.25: 1.17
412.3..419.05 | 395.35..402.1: 1.14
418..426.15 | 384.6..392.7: 1.12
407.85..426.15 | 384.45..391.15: 1.11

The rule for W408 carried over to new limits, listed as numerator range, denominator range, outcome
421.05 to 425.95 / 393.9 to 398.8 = 1.04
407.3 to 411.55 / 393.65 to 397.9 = 1.03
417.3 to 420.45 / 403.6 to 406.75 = 0.94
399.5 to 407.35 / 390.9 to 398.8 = 1.10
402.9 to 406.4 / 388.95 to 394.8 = 1.05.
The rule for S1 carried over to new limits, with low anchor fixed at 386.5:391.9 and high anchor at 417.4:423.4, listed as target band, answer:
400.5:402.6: -0.09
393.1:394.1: 0.03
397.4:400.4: 0.04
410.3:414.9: 0.06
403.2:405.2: -0.06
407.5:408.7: -0.11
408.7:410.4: 0.09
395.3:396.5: 0.08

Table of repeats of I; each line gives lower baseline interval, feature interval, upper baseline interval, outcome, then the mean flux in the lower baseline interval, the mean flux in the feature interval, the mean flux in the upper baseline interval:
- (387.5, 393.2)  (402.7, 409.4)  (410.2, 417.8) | -0.113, 10.1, 11.2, 10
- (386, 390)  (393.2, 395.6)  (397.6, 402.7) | -0.030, 10.2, 10.7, 10.6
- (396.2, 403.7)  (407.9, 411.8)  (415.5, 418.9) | 0.072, 10.1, 9.62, 10.4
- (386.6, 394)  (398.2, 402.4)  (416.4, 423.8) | -0.048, 10.4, 10.8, 10.2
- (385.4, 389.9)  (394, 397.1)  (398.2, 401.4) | 0.057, 10.3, 9.82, 10.4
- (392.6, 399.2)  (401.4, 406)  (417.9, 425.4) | -0.139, 9.74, 11.2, 10.2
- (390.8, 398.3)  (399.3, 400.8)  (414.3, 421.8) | -0.036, 10.1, 10.5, 10.2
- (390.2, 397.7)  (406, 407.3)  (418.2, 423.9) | -0.128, 10.2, 11.4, 10.2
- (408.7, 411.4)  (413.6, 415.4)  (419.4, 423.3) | -0.103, 9.03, 10.4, 10.1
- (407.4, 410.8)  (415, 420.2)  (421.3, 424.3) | -0.057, 9.94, 10.5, 10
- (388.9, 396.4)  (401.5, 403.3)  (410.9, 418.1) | -0.101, 10.5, 11.4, 10.3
